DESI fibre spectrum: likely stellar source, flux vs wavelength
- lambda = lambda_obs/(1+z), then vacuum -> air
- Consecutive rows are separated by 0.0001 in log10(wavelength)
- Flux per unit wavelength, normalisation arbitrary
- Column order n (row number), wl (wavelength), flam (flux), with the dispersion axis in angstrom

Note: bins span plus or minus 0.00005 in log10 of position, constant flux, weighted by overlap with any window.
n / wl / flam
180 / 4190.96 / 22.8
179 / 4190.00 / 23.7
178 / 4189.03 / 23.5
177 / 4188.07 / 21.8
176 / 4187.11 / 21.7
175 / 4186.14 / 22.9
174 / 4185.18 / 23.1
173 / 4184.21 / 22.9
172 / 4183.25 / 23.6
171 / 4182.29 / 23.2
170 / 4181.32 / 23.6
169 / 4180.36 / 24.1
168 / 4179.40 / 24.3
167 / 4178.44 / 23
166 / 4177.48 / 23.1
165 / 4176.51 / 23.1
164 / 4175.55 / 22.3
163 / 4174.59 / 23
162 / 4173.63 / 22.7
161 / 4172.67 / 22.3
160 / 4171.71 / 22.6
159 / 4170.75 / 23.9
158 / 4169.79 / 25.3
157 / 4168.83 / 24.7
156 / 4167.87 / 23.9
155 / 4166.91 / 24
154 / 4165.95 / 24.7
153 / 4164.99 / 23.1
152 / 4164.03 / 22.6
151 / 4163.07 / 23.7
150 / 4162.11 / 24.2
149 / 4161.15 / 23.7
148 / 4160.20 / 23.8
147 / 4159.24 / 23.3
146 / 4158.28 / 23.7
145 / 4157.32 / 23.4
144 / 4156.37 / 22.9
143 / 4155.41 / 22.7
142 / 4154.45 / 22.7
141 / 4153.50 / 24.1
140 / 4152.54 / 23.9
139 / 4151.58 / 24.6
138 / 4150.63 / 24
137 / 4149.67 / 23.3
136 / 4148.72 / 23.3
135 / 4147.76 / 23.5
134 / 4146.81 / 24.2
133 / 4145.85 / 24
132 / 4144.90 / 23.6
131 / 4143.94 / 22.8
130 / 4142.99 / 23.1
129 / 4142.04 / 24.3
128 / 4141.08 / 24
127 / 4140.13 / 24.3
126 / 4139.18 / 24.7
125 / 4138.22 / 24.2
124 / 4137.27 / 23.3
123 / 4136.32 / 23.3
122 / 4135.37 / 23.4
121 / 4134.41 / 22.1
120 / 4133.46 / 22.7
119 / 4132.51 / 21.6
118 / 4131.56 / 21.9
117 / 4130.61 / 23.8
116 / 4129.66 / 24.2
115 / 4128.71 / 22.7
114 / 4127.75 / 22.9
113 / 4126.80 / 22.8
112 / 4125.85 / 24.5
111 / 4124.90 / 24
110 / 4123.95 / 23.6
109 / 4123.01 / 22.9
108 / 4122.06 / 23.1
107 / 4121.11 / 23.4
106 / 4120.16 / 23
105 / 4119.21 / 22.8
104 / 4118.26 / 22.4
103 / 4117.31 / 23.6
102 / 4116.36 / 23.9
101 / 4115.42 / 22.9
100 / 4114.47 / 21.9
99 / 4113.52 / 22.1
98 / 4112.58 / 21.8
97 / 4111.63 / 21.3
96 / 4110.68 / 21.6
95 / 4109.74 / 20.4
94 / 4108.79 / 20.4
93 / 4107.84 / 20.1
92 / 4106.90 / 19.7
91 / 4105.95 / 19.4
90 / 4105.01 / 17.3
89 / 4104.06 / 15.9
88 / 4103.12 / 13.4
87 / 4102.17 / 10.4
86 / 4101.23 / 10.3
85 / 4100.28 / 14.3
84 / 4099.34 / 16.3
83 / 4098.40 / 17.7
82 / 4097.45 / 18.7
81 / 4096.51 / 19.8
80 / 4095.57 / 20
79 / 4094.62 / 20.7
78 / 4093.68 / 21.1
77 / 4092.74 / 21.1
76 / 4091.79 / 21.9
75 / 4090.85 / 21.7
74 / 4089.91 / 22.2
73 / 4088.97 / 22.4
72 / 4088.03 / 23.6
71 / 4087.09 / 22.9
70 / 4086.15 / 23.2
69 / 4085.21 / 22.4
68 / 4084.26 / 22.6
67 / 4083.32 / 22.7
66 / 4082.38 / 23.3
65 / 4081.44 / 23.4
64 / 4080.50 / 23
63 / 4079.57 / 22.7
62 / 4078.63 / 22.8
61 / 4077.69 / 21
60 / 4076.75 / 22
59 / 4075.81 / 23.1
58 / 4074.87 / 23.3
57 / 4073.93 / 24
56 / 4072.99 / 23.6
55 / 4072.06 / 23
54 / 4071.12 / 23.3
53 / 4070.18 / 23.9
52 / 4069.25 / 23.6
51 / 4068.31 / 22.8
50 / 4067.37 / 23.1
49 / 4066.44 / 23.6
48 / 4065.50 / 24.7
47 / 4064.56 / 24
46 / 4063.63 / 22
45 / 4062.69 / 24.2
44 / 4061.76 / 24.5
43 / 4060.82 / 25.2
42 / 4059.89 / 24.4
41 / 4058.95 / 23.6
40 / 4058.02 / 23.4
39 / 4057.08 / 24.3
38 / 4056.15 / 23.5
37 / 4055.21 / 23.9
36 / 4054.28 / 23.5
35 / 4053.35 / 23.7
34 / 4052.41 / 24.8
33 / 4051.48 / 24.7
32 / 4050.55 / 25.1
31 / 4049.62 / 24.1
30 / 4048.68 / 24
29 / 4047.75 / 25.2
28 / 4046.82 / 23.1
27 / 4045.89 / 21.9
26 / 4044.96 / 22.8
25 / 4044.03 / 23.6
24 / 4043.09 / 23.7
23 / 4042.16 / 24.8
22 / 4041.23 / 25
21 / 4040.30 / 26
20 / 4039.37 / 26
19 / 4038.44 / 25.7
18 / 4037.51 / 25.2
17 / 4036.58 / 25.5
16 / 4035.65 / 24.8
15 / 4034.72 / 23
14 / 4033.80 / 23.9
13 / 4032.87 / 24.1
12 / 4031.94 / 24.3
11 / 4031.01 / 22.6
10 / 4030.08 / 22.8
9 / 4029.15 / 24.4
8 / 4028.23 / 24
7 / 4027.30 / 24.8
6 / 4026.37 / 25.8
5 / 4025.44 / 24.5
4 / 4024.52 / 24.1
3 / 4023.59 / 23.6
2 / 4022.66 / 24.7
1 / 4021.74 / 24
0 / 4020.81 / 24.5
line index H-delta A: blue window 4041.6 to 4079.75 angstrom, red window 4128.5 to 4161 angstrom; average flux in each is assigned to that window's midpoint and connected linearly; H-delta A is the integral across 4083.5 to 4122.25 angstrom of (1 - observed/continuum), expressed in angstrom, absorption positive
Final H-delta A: 5.3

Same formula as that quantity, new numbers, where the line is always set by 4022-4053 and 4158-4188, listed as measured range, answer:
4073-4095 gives 1.4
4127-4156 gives 0.2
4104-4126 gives 1.8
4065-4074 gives 0.2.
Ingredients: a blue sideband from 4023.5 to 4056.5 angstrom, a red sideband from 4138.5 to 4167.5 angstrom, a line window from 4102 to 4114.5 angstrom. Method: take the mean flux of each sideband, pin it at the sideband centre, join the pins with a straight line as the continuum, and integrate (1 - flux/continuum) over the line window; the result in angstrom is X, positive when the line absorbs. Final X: 2.52 angstrom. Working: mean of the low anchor 24.2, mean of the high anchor 23.7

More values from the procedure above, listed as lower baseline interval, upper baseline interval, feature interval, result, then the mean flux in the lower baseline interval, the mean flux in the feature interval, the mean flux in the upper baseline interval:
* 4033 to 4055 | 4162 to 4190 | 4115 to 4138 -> 0.57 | 24.4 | 23.1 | 23.3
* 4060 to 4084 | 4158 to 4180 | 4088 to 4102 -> 2.55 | 23.3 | 19.1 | 23.5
